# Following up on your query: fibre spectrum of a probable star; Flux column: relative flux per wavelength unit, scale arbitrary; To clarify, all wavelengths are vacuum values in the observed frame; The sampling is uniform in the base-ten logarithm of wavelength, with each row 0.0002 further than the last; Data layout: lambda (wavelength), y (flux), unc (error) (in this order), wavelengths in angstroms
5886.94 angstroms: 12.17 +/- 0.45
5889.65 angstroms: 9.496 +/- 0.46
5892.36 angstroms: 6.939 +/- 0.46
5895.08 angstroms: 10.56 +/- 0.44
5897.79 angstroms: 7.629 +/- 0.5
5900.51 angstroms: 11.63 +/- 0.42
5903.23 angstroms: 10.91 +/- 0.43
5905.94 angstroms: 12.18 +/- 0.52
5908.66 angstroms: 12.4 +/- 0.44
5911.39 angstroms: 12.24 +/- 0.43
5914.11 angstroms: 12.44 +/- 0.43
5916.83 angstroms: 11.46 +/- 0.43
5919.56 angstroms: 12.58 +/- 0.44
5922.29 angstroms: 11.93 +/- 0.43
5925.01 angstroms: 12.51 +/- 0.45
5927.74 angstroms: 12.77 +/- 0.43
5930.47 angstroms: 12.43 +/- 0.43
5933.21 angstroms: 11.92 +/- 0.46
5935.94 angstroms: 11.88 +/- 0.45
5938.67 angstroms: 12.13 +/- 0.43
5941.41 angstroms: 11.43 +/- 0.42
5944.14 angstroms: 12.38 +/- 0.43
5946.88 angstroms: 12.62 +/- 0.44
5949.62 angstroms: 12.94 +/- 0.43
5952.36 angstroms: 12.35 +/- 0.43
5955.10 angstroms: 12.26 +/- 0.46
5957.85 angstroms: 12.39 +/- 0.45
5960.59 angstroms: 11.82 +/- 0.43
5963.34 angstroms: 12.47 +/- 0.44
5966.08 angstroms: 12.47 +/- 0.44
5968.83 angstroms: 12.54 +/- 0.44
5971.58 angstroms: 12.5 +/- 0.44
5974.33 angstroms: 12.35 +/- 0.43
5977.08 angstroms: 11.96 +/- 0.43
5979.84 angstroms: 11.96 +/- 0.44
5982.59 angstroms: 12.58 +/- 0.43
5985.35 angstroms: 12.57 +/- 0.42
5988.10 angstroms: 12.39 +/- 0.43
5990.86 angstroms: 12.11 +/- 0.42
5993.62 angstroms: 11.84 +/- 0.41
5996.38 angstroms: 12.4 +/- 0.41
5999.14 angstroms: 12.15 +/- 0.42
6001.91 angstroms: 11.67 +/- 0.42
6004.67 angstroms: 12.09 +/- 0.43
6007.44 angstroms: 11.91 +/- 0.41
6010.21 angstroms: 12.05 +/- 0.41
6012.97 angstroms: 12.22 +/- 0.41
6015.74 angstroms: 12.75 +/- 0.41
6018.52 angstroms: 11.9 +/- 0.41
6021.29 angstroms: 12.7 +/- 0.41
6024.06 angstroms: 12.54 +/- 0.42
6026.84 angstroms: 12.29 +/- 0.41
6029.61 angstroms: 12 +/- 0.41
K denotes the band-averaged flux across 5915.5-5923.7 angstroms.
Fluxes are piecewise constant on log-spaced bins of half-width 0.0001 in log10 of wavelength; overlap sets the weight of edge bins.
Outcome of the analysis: 12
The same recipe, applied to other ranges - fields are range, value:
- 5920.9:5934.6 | 12.3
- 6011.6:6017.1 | 12.5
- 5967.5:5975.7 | 12.5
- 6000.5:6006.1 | 11.9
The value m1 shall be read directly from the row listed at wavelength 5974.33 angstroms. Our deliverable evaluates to 12.35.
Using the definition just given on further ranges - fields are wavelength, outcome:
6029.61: 12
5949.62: 12.94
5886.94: 12.17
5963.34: 12.47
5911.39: 12.24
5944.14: 12.38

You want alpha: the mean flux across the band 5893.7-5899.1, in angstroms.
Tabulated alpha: 9.1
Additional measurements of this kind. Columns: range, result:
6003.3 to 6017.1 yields 12.2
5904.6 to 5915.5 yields 12.3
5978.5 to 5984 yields 12.3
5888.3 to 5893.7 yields 8.22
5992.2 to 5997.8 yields 12.1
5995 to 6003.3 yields 12.1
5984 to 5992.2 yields 12.4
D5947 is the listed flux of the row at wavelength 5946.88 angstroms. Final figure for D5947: 12.62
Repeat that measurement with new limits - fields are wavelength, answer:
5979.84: 11.96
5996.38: 12.4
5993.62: 11.84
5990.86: 12.11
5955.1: 12.26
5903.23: 10.91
